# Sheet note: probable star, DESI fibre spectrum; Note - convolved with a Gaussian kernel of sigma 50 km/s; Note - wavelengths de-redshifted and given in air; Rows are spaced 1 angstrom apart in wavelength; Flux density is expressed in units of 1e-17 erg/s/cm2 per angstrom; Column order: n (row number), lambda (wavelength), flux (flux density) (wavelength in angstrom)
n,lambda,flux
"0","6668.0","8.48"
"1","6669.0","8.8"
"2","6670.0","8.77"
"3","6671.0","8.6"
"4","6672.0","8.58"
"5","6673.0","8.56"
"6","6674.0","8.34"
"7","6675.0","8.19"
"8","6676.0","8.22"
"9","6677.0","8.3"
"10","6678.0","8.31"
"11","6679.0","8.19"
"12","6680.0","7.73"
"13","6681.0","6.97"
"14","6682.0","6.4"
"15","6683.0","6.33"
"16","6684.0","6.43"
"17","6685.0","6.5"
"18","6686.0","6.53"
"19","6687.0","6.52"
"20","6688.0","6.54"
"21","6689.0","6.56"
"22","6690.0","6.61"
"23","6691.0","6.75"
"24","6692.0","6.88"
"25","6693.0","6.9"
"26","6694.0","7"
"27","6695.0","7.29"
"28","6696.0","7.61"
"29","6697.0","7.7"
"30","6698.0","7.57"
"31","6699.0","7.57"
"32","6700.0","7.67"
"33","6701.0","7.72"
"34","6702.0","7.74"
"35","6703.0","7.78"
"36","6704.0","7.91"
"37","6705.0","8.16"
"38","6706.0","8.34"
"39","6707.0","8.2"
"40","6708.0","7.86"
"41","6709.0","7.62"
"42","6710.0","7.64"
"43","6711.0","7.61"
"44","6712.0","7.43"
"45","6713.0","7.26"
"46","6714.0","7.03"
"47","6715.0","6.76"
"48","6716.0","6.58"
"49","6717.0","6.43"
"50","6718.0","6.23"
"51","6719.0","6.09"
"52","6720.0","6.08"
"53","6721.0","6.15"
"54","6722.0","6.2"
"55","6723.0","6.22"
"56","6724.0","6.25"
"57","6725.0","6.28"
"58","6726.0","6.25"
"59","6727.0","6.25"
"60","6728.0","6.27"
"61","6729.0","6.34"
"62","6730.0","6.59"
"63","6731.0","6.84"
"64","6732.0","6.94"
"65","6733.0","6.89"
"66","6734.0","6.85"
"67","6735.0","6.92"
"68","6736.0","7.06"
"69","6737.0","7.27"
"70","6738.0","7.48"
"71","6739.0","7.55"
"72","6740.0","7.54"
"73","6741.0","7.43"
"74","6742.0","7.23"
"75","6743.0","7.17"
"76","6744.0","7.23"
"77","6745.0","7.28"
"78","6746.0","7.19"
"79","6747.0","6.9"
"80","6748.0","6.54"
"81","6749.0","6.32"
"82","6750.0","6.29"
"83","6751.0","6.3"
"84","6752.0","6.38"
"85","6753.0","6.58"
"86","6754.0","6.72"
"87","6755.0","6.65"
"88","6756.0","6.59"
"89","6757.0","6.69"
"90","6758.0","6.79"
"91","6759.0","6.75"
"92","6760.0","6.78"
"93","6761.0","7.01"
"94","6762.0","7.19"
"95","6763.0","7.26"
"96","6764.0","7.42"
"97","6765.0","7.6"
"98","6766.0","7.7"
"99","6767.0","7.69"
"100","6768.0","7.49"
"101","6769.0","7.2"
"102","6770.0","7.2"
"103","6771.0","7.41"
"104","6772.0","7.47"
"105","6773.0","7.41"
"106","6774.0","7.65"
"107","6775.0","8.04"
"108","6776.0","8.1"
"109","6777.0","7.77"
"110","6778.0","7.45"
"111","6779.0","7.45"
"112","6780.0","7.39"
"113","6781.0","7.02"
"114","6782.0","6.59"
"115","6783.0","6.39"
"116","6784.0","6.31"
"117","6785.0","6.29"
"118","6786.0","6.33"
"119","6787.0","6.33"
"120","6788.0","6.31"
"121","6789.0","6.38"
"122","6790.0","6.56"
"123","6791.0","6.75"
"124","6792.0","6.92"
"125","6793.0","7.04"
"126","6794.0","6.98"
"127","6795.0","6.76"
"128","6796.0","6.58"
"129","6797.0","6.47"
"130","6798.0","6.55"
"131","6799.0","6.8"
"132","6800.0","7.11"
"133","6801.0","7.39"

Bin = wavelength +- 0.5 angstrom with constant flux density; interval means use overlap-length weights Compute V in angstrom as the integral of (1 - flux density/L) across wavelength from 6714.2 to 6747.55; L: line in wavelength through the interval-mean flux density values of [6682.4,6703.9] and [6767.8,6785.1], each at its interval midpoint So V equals 1.9 angstrom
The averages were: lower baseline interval 7.07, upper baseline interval 7.28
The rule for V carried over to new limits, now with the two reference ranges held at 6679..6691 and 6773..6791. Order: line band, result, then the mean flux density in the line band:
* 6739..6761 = 0.12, 6.85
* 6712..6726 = 0.71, 6.46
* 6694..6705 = -1.46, 7.65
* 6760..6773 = -0.82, 7.36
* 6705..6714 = -1.26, 7.73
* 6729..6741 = -0.39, 7.07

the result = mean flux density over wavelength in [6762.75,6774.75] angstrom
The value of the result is 7.47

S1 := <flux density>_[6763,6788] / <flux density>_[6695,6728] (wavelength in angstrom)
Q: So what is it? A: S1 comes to 1.01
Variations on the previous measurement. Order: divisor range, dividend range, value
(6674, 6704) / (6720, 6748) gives 0.94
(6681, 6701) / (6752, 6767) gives 1.01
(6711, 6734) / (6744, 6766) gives 1.05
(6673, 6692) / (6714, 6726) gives 0.88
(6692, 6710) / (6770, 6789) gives 0.92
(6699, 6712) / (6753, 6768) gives 0.90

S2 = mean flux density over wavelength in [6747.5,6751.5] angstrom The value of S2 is 6.36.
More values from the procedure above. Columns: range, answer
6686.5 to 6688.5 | 6.53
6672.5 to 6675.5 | 8.36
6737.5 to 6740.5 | 7.52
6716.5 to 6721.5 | 6.2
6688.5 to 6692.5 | 6.7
